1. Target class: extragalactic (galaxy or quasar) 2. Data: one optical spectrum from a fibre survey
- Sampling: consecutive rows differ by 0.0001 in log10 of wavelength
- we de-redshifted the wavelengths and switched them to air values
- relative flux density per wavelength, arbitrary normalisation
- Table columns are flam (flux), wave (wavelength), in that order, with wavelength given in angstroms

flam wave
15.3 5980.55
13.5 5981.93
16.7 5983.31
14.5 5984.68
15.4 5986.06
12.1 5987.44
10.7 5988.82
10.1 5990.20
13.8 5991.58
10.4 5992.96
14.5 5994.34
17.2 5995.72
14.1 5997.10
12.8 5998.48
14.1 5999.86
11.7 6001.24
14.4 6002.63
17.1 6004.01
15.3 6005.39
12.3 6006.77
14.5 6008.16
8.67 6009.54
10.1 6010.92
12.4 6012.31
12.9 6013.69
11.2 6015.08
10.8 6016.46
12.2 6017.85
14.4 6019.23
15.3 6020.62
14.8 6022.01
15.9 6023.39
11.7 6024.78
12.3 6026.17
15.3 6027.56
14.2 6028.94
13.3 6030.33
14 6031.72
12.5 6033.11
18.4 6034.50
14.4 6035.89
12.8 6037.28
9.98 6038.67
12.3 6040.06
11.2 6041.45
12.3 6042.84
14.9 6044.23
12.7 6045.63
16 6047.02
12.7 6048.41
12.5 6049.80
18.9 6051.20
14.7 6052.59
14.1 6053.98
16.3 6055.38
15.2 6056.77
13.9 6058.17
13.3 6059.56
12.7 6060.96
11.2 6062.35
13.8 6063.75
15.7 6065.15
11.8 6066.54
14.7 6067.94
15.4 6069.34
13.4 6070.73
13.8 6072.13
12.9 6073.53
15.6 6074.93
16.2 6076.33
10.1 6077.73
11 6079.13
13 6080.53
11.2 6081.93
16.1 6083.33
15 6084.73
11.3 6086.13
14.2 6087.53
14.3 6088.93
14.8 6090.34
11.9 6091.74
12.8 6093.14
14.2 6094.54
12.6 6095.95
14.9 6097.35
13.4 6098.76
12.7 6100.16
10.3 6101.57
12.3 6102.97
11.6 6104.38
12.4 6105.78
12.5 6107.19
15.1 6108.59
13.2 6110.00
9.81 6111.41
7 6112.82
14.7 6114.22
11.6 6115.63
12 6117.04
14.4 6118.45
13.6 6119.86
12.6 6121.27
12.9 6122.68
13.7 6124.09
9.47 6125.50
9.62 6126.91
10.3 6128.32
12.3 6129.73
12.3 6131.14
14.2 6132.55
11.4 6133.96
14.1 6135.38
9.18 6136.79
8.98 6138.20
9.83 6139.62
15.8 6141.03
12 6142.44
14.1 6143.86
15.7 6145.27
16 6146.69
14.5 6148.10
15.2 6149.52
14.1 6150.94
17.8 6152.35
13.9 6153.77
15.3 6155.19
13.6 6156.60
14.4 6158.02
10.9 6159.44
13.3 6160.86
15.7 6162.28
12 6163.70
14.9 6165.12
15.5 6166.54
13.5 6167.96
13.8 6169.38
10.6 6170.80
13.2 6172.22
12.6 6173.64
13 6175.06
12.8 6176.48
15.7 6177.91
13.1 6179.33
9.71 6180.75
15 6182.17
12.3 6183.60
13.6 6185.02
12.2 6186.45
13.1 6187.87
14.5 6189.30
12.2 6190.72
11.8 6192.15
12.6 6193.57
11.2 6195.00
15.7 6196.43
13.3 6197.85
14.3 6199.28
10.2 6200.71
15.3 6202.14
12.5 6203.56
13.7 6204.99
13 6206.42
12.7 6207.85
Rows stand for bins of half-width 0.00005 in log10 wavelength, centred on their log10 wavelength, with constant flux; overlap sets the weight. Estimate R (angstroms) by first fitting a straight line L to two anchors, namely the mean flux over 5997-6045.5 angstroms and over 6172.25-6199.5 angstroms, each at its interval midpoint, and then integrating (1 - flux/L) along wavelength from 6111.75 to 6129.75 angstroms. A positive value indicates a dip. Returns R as 1.8 angstroms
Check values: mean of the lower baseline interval 13.3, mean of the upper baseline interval 13.1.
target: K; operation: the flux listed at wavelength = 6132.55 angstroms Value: 14.2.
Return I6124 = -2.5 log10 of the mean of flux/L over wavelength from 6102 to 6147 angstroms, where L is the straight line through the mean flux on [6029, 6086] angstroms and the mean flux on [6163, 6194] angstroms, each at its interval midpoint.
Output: 0.09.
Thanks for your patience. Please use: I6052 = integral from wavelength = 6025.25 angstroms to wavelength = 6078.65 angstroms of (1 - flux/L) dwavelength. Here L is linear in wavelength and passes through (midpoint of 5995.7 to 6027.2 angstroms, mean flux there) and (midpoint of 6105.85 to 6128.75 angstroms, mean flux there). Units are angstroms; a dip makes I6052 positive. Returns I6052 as -4.25 angstroms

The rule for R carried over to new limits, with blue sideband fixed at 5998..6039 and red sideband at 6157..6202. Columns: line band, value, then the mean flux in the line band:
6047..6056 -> -1.1 angstroms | 14.9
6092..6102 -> 0.2 angstroms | 13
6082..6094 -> -0.4 angstroms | 13.7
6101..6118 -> 1.7 angstroms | 11.9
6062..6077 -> -0.9 angstroms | 14.1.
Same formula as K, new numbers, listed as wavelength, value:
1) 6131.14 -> 12.3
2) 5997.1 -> 14.1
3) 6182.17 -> 15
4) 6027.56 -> 15.3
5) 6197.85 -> 13.3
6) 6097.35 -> 14.9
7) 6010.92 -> 10.1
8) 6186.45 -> 12.2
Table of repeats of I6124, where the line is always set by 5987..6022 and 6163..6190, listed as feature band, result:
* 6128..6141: 0.13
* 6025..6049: -0.04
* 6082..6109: -0.01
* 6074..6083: 0.01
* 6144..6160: -0.12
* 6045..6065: -0.09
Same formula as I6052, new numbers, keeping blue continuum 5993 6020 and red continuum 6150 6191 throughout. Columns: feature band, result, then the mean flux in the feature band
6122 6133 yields 1.4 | 11.8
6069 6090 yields -0.4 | 13.6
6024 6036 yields -0.7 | 14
